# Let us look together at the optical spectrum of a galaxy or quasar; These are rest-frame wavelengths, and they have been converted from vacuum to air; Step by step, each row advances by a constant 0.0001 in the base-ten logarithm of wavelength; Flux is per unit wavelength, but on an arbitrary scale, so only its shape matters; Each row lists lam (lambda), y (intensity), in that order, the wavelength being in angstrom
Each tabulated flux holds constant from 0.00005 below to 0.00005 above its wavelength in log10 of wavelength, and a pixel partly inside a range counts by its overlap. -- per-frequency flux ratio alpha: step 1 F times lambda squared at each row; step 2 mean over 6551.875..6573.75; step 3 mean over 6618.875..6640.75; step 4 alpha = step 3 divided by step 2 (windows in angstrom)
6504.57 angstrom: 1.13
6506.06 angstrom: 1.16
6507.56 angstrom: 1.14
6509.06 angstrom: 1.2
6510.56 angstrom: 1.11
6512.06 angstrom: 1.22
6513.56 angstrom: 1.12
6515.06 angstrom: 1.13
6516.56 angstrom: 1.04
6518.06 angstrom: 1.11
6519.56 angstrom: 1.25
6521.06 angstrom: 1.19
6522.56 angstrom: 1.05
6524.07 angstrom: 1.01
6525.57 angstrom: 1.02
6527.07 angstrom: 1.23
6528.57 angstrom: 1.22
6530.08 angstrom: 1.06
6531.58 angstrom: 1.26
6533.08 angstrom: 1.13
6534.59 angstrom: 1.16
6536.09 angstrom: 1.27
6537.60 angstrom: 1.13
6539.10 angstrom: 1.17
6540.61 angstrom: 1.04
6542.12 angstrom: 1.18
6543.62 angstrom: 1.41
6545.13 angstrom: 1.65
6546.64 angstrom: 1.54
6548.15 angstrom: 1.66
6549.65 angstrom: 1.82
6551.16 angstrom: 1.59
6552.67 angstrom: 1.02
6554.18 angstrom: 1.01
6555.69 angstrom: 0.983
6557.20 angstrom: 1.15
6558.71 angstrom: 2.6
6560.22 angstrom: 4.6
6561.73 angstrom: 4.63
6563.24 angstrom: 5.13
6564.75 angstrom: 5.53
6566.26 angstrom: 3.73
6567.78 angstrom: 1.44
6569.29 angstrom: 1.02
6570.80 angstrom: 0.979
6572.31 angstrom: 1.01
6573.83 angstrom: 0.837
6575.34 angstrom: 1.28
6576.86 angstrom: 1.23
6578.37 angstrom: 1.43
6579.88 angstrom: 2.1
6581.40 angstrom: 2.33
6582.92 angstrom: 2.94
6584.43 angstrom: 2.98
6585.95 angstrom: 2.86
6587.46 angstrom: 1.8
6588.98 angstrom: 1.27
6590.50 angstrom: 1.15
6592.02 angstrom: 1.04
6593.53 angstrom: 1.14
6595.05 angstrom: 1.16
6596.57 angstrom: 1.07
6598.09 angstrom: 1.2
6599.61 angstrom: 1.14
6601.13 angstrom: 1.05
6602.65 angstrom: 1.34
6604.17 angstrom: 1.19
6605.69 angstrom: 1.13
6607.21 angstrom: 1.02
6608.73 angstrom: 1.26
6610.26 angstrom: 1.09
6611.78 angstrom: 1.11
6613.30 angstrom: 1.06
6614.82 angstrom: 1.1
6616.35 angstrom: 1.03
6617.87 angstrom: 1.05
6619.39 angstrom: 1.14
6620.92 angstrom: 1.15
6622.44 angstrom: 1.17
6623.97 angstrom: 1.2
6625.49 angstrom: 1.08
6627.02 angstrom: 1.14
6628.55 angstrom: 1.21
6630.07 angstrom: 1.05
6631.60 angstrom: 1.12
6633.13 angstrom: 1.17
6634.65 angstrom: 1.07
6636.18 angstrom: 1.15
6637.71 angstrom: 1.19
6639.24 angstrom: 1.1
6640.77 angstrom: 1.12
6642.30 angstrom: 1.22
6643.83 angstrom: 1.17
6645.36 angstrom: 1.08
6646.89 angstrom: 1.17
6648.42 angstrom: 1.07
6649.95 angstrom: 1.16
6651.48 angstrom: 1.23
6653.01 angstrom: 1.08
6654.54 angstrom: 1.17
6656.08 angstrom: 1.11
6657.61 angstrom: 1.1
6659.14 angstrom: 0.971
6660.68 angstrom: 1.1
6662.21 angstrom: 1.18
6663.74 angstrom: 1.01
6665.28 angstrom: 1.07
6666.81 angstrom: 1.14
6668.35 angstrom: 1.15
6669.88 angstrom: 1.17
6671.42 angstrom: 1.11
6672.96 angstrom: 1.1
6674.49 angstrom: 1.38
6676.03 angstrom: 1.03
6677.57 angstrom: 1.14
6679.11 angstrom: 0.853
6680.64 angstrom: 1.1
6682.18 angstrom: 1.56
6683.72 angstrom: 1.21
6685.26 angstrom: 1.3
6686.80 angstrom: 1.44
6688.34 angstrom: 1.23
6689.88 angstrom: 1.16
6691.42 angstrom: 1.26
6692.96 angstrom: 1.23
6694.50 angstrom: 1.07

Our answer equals 0.48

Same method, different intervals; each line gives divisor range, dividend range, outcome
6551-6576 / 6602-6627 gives 0.50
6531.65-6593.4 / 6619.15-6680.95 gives 0.61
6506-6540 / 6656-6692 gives 1.06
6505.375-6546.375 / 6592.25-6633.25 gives 0.99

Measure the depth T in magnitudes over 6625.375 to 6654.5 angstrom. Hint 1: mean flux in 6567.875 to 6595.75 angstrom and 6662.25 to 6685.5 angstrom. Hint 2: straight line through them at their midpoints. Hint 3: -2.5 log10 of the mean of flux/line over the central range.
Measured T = 0.15 mag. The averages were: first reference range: 1.58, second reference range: 1.15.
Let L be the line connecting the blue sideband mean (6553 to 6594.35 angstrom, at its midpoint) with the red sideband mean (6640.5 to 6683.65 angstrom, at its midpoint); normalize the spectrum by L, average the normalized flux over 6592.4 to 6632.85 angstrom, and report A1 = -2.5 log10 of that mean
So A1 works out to 0.44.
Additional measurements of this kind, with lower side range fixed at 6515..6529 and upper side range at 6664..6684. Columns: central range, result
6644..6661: 0.03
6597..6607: -0.02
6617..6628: 0.01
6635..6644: -0.01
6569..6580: -0.06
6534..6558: -0.16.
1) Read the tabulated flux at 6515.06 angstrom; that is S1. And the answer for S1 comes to 1.13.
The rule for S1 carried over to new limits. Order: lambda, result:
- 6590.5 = 1.15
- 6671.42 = 1.11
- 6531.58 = 1.26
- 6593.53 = 1.14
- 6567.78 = 1.44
